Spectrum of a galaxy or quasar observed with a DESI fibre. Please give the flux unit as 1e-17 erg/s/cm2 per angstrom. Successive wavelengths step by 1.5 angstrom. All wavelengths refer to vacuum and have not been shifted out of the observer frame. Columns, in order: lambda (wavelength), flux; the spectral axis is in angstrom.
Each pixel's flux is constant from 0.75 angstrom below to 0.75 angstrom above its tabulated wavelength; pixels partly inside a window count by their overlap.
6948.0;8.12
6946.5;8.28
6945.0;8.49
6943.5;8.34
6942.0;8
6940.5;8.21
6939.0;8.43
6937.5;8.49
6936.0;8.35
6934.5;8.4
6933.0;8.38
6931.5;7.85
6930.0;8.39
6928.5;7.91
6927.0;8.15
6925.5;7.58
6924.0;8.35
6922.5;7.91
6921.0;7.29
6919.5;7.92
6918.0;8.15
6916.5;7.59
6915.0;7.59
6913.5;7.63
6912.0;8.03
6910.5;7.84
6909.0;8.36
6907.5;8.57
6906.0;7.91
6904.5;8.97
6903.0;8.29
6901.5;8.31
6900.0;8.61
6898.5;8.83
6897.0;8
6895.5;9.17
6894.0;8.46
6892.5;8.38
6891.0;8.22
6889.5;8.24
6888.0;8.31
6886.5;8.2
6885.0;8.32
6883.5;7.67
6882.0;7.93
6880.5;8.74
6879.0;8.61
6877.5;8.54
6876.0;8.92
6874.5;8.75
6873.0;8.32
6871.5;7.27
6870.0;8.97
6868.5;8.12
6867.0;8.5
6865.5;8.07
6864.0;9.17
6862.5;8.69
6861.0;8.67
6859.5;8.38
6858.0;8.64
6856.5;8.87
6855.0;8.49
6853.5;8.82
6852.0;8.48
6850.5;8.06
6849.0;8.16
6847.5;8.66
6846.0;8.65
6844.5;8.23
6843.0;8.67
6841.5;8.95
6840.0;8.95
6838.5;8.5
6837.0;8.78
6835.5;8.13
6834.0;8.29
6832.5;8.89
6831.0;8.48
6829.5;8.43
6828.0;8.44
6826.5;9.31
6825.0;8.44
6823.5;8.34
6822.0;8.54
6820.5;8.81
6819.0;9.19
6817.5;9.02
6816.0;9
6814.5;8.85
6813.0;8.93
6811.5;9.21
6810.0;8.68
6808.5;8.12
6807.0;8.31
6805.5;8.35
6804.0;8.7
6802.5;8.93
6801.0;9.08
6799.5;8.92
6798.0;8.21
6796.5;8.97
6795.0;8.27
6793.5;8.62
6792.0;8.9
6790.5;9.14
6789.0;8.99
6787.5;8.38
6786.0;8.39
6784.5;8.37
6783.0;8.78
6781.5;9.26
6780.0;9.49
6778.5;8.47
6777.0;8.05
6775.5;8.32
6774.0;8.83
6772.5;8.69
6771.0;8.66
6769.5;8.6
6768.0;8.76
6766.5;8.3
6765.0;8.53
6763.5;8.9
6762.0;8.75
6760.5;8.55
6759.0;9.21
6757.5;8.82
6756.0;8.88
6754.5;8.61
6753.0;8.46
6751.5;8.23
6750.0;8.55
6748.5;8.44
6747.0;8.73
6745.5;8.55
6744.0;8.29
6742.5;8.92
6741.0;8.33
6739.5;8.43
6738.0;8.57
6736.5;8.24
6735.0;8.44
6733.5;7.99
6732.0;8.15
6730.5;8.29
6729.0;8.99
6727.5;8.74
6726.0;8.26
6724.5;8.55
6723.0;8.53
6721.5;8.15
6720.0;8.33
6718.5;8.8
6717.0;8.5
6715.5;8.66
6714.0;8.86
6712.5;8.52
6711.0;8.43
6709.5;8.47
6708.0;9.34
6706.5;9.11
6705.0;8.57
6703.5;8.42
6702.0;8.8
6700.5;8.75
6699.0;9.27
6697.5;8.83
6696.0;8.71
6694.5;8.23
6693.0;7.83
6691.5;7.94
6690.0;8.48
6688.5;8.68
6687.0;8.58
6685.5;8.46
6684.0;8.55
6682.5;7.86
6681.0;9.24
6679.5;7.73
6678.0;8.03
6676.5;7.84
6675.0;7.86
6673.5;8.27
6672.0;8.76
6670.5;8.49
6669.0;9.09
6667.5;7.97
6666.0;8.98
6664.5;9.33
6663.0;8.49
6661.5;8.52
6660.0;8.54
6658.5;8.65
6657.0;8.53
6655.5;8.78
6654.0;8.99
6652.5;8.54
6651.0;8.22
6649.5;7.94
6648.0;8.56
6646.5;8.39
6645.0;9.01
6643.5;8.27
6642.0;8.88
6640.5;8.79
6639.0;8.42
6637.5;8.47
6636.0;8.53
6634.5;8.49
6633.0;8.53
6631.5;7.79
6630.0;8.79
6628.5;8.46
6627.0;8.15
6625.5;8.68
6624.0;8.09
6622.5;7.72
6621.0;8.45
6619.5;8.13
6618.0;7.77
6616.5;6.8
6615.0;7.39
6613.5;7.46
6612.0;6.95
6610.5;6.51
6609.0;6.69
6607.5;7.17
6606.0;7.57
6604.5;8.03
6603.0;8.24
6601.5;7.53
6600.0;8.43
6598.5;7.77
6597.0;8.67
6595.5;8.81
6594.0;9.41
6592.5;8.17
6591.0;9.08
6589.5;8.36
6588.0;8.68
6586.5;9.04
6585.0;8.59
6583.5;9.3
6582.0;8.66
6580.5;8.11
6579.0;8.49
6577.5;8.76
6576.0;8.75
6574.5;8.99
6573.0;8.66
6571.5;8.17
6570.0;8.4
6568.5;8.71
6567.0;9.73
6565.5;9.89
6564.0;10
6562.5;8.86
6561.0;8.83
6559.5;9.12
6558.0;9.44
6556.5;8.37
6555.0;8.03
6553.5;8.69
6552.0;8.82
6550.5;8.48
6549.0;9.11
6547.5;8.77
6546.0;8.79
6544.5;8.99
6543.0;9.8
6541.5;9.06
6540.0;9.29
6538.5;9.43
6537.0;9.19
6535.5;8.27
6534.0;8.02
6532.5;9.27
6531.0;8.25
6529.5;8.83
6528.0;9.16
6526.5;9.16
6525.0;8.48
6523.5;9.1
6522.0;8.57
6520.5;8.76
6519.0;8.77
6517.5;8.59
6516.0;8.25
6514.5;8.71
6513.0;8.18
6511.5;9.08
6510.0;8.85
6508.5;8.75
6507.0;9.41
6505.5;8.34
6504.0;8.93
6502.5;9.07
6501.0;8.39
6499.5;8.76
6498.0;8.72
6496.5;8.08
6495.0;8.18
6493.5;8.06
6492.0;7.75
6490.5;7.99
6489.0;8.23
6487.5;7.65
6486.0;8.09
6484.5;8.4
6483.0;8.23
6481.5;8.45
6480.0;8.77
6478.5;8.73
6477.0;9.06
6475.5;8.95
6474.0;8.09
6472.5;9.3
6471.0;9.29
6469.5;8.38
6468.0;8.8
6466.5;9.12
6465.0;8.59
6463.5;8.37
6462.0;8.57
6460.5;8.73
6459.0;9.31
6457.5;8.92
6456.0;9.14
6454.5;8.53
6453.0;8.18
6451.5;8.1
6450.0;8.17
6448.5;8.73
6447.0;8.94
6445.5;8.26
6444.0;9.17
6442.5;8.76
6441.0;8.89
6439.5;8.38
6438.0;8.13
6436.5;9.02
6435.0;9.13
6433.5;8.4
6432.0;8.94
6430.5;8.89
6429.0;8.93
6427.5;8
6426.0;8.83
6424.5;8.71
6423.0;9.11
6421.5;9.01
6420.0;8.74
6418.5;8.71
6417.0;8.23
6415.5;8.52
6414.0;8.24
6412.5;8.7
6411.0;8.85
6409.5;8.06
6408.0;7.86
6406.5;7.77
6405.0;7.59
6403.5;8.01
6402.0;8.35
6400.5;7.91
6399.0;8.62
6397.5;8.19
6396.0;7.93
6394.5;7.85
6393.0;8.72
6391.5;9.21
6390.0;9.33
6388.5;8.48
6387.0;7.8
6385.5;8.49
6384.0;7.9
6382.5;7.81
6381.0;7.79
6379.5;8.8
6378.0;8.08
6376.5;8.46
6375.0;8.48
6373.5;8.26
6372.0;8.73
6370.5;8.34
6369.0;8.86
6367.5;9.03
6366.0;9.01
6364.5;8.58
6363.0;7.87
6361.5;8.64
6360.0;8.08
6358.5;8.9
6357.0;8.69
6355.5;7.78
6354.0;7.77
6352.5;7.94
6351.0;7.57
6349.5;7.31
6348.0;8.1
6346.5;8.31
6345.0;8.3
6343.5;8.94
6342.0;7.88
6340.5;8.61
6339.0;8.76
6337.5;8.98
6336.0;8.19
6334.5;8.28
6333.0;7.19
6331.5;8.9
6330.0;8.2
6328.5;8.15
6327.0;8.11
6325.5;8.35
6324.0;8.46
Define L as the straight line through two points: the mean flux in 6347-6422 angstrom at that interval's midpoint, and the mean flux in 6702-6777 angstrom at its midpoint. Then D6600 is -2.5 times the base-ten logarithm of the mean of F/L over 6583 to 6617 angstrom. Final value 0.06 mag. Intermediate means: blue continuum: 8.32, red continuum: 8.57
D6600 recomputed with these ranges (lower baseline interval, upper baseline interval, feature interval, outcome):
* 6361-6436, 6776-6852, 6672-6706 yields 0.02 mag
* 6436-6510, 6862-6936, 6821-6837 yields -0.03 mag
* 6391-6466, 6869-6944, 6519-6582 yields -0.05 mag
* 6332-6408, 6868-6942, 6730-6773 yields -0.04 mag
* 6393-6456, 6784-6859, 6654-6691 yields 0.01 mag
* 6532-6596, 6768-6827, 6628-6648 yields 0.04 mag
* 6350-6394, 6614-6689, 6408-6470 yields -0.03 mag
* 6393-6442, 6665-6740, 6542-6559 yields -0.05 mag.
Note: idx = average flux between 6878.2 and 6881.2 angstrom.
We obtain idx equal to 8.67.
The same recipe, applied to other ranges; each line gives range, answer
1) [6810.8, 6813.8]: 9.06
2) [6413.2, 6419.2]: 8.42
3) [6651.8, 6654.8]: 8.77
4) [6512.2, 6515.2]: 8.45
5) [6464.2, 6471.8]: 8.84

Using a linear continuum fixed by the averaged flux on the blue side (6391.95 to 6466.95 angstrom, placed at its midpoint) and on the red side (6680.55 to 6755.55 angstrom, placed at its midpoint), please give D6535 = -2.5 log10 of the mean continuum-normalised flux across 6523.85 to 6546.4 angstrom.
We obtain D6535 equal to -0.050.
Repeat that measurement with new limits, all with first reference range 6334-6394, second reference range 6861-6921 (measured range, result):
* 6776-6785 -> -0.053 mag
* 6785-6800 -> -0.045 mag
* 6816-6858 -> -0.040 mag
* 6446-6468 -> -0.039 mag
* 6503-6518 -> -0.046 mag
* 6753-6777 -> -0.044 mag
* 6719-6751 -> -0.016 mag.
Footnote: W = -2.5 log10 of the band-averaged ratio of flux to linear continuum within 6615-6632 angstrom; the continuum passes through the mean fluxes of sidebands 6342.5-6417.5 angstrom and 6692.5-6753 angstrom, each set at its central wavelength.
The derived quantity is 0.06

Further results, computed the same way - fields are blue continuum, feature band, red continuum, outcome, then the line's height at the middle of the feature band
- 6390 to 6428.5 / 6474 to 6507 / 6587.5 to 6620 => -0.03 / 8.19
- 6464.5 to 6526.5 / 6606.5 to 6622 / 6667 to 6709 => 0.16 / 8.53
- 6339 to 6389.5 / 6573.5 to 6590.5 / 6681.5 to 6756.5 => -0.03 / 8.44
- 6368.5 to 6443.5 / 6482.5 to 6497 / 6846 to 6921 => 0.05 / 8.44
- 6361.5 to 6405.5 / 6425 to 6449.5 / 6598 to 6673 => -0.05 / 8.34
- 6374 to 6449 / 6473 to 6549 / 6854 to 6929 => -0.03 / 8.44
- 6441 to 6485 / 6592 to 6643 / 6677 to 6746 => 0.07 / 8.58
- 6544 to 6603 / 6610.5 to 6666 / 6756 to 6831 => 0.06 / 8.74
